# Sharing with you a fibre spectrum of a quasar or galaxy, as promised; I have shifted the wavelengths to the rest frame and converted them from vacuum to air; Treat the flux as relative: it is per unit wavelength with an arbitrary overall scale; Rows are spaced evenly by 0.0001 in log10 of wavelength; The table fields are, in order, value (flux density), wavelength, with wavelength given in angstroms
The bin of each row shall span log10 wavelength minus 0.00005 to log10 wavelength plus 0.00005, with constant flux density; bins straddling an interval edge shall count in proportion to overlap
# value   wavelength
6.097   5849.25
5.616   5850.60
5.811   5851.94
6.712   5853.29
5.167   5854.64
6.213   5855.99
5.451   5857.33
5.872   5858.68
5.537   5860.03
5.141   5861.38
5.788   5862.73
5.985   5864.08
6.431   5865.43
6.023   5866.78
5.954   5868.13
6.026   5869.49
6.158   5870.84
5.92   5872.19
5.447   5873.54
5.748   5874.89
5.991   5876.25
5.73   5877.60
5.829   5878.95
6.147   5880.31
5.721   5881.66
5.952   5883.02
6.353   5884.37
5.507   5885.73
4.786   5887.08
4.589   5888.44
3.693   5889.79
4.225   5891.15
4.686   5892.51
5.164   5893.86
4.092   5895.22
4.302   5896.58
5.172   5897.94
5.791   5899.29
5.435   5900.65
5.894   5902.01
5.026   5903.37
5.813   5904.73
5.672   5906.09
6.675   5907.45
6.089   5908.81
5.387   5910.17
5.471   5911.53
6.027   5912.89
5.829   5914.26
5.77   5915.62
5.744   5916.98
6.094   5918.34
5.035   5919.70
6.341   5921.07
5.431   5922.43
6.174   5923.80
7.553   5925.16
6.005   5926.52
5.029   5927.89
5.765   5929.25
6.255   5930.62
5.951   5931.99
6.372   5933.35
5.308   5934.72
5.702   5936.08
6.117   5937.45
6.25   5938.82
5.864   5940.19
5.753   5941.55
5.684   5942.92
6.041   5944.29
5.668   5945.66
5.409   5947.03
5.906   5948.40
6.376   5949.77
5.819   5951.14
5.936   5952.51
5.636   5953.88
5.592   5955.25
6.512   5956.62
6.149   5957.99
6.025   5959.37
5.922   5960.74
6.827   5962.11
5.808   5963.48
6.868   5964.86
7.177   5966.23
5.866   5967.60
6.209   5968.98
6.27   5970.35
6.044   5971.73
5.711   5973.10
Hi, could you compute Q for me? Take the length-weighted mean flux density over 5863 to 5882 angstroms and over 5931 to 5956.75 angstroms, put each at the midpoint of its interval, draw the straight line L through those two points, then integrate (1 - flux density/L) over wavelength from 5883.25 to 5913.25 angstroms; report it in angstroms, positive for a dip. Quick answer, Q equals 3.3 angstroms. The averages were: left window 5.94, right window 5.88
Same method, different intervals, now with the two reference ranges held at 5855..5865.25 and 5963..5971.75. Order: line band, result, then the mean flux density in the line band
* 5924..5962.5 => 1.45 angstroms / 5.98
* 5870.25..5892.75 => 1.54 angstroms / 5.45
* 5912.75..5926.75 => 0.18 angstroms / 6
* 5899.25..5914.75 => 0.63 angstroms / 5.75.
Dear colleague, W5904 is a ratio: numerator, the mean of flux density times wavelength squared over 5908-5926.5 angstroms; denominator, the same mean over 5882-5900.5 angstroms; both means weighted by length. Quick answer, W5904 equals 1.20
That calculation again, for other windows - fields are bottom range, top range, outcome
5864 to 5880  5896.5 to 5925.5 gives 0.98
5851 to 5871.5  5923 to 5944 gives 1.04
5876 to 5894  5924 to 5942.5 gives 1.15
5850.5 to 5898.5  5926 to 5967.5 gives 1.11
